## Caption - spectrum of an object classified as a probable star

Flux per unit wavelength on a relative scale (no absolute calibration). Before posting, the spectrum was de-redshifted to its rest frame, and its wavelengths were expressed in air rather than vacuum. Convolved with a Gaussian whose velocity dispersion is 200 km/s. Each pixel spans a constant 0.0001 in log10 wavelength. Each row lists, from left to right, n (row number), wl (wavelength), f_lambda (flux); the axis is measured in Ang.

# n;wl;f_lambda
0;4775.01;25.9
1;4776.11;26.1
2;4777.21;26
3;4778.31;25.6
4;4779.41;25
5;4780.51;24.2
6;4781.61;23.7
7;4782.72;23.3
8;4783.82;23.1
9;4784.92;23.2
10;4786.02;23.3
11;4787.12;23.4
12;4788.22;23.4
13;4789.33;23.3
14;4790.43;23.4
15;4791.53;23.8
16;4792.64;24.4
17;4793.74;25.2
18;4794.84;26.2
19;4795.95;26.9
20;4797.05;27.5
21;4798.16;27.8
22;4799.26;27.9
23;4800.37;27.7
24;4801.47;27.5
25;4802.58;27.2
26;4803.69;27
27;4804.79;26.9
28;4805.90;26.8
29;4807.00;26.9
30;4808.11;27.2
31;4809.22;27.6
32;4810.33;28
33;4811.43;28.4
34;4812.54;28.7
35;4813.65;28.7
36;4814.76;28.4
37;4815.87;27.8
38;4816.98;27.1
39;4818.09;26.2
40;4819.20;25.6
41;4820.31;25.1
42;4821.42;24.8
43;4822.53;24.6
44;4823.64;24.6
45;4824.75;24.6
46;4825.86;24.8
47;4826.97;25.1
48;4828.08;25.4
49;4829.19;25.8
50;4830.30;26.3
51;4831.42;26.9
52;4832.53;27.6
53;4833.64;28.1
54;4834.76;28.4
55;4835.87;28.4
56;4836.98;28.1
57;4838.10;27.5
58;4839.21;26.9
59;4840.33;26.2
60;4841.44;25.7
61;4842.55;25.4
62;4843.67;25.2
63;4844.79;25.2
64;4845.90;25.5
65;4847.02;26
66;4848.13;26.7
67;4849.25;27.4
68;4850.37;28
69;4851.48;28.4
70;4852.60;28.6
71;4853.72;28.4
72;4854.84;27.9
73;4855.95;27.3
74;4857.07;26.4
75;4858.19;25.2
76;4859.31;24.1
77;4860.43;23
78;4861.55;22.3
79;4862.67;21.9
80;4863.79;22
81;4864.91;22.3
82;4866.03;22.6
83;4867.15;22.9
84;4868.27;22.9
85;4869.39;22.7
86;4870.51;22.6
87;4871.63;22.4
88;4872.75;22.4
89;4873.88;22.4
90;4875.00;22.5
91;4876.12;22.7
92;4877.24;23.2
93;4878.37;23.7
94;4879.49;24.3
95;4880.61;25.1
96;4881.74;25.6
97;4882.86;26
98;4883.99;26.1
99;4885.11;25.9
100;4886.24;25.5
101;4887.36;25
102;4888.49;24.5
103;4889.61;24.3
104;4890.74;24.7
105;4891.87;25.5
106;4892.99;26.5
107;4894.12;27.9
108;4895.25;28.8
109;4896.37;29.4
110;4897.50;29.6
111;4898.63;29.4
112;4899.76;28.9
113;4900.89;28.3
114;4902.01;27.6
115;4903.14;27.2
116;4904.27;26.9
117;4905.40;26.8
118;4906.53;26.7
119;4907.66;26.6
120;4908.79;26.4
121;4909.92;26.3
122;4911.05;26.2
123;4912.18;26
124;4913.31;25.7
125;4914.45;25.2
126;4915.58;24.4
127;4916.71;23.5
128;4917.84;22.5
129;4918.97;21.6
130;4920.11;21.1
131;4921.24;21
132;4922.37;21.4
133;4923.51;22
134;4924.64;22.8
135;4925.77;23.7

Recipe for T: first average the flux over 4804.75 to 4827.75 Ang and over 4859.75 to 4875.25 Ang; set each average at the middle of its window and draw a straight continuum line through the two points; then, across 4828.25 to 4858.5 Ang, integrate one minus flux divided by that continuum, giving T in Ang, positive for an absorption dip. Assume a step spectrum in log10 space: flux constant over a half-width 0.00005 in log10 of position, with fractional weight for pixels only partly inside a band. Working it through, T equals -3.2 Ang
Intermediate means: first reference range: 26.5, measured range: 26.9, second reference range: 22.5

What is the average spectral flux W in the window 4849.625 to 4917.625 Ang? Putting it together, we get 25.4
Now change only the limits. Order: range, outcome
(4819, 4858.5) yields 26.5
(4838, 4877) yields 24.8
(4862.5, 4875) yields 22.5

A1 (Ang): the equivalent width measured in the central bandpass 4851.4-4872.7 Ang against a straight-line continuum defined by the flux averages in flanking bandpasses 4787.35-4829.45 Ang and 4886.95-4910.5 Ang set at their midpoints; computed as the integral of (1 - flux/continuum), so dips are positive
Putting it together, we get 1.9 Ang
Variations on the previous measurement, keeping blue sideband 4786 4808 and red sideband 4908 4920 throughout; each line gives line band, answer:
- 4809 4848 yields -1.4 Ang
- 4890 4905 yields -1.7 Ang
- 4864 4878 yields 1.4 Ang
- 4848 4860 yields -0.8 Ang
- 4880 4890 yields -0.1 Ang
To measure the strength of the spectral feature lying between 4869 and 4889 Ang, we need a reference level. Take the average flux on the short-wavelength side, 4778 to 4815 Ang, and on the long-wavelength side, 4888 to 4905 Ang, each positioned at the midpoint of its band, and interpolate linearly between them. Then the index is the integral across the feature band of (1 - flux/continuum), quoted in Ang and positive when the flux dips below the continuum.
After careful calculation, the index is 2.2 Ang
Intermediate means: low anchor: 25.9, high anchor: 27.3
